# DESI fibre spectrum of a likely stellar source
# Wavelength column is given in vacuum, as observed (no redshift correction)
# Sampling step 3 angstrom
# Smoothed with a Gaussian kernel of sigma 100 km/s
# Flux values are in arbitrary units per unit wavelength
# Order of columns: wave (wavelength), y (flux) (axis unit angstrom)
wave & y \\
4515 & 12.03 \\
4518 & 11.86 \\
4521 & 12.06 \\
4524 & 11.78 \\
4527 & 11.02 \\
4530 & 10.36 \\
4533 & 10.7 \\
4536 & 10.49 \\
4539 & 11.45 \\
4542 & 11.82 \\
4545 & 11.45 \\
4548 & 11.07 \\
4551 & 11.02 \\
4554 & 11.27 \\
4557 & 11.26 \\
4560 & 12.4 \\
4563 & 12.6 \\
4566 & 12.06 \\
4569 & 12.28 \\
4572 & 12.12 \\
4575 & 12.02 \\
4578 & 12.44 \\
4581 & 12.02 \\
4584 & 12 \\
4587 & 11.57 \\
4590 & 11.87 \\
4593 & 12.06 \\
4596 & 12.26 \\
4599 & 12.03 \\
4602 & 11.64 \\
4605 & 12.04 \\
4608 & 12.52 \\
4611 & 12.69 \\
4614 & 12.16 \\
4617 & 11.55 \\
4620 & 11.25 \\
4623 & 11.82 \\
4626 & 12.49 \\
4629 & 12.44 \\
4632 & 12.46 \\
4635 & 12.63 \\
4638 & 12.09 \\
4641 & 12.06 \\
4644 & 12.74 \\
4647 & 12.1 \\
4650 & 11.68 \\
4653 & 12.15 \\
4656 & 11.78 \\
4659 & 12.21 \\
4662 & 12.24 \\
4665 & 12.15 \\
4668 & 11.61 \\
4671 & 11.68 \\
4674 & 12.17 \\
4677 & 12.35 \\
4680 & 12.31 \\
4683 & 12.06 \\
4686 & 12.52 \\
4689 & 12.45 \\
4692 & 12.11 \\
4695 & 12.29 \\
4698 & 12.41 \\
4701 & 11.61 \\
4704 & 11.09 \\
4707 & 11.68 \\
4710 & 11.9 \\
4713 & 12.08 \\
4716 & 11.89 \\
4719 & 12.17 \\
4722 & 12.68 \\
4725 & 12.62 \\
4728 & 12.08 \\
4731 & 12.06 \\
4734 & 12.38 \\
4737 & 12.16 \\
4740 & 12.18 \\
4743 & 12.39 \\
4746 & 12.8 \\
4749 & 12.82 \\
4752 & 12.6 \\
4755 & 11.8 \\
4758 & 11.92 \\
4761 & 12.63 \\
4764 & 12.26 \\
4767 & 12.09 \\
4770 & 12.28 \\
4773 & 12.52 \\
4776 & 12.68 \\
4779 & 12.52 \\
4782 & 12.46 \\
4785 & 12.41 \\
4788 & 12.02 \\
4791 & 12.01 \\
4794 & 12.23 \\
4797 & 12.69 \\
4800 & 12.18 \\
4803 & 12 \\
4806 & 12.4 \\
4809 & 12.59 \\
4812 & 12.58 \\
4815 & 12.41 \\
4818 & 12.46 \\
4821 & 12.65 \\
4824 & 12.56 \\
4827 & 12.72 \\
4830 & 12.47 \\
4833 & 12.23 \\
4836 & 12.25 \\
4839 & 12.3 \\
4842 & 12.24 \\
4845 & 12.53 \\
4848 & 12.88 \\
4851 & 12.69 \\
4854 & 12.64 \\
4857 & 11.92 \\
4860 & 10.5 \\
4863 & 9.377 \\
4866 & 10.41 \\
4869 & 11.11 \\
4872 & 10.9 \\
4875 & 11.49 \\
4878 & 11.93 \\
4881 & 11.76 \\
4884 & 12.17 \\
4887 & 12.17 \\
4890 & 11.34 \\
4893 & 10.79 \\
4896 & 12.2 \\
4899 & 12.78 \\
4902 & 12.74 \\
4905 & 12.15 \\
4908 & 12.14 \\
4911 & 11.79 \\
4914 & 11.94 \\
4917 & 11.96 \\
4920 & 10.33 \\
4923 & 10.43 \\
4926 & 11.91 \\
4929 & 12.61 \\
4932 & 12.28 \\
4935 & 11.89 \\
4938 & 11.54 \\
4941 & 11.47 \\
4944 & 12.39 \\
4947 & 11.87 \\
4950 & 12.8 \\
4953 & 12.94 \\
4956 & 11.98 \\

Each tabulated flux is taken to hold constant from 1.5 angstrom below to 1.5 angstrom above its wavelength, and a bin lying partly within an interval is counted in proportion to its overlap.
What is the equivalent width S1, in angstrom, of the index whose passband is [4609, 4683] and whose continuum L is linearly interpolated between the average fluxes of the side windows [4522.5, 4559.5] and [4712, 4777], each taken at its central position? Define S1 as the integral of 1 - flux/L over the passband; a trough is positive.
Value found -2.22 angstrom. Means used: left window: 11.2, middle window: 12.1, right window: 12.3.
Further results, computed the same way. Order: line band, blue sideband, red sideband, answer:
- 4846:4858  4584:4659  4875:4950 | -0.65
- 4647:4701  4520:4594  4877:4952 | -1.77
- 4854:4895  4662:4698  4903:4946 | 2.00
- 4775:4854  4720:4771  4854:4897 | -4.25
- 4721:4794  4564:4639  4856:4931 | -3.29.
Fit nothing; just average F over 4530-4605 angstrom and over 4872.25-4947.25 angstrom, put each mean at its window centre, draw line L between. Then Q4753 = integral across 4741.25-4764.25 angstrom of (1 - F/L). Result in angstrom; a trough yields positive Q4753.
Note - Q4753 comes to -1.2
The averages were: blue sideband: 11.7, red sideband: 11.8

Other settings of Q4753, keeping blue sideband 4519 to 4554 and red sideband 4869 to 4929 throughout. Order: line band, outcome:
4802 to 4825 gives -1.7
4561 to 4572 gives -1.0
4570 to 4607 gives -2.4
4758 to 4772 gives -0.9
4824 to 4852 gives -2.0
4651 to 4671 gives -1.0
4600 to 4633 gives -2.2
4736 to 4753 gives -1.5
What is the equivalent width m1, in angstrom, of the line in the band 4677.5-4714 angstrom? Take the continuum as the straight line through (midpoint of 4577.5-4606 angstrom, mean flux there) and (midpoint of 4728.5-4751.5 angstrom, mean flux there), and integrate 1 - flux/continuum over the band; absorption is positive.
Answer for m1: 0.6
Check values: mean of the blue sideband 12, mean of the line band 12.1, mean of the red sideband 12.4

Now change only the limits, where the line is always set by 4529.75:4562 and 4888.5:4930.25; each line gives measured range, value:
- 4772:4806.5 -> -2.15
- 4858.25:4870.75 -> 1.42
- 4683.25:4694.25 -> -0.82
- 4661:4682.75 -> -1.18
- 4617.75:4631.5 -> -0.76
